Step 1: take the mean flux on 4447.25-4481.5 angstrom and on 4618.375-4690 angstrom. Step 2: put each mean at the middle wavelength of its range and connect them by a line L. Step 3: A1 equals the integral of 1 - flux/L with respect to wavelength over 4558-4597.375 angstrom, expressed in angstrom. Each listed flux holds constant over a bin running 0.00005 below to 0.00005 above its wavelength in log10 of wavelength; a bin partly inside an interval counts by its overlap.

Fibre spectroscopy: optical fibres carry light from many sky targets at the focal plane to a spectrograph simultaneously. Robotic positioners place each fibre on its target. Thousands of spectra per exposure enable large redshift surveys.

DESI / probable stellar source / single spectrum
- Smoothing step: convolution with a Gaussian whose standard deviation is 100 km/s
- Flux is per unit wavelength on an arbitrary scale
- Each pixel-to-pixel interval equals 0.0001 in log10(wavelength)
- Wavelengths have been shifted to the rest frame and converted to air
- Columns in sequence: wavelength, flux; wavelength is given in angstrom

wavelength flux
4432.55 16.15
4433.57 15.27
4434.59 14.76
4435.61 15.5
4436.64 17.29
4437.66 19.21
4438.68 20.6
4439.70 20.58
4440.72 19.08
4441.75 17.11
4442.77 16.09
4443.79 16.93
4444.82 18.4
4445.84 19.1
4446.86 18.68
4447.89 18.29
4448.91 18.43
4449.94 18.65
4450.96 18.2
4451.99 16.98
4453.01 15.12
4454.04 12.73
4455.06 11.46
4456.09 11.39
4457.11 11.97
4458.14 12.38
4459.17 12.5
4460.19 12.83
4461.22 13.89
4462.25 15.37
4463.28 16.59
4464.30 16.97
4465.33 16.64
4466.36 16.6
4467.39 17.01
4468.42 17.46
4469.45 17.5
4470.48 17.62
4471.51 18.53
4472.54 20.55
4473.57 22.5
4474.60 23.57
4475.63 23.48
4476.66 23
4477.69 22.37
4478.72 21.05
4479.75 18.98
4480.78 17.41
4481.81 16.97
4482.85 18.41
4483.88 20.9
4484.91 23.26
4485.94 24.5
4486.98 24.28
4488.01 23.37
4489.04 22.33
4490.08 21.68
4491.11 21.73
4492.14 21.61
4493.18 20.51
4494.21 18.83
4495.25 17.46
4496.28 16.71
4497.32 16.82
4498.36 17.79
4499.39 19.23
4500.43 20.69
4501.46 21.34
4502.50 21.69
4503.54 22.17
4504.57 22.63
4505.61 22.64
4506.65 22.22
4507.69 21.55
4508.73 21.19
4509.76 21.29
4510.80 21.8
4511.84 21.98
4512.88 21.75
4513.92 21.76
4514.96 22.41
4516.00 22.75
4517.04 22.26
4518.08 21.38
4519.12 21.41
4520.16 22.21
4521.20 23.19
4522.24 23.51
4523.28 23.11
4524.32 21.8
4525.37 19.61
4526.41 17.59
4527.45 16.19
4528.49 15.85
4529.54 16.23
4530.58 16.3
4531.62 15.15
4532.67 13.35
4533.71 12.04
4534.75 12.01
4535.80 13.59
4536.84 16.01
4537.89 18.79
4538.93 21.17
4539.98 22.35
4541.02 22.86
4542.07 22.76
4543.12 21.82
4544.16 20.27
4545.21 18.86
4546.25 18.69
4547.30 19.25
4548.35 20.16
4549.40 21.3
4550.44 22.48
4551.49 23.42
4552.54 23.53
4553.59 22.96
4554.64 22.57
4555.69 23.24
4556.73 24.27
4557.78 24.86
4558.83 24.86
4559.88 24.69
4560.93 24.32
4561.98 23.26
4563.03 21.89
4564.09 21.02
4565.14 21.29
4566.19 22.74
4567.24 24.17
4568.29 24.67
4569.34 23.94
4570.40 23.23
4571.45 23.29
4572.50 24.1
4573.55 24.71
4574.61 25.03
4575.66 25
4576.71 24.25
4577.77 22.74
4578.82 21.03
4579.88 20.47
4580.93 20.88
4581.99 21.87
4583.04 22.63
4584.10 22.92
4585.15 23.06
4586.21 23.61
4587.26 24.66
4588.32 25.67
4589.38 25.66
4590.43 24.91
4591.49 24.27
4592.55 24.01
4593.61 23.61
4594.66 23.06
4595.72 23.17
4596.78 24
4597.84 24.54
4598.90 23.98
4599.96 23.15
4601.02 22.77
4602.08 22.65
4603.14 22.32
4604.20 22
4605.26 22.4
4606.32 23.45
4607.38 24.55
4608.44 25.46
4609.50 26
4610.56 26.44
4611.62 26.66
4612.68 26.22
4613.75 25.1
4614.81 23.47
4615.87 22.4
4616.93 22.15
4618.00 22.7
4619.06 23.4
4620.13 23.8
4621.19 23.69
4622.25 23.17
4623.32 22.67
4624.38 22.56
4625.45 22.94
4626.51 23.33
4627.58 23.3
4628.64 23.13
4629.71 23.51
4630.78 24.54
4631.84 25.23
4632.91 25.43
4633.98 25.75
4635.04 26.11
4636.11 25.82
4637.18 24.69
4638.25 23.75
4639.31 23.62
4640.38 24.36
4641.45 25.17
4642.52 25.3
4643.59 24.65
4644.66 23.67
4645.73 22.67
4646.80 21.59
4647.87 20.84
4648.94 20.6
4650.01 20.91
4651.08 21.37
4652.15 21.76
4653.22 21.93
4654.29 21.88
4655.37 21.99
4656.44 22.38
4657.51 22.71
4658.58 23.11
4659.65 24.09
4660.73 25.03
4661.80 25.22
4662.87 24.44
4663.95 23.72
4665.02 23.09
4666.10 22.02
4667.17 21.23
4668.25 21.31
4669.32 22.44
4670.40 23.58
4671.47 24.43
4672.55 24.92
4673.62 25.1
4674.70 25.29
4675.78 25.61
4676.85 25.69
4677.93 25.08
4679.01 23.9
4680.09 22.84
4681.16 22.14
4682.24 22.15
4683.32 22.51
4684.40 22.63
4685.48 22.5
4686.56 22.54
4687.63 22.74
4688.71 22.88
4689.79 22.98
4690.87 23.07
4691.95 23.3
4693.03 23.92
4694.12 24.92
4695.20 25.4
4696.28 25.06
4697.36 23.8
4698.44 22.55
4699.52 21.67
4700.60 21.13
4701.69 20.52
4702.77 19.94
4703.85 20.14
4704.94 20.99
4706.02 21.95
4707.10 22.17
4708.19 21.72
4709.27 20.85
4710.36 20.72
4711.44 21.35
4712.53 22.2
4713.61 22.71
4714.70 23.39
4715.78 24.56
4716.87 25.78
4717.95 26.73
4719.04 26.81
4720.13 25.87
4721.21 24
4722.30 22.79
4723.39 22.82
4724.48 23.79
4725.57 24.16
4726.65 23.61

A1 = -4.8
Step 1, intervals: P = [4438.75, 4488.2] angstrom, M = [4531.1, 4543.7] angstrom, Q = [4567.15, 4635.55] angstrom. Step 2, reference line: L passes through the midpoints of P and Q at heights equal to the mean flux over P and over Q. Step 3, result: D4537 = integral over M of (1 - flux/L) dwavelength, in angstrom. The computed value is 2.1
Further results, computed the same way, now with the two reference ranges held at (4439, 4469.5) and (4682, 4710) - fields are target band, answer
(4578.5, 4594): -2.93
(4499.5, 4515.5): -3.82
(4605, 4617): -2.62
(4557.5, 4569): -2.67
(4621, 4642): -3.41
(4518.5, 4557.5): -3.00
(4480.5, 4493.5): -3.33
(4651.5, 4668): -1.09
